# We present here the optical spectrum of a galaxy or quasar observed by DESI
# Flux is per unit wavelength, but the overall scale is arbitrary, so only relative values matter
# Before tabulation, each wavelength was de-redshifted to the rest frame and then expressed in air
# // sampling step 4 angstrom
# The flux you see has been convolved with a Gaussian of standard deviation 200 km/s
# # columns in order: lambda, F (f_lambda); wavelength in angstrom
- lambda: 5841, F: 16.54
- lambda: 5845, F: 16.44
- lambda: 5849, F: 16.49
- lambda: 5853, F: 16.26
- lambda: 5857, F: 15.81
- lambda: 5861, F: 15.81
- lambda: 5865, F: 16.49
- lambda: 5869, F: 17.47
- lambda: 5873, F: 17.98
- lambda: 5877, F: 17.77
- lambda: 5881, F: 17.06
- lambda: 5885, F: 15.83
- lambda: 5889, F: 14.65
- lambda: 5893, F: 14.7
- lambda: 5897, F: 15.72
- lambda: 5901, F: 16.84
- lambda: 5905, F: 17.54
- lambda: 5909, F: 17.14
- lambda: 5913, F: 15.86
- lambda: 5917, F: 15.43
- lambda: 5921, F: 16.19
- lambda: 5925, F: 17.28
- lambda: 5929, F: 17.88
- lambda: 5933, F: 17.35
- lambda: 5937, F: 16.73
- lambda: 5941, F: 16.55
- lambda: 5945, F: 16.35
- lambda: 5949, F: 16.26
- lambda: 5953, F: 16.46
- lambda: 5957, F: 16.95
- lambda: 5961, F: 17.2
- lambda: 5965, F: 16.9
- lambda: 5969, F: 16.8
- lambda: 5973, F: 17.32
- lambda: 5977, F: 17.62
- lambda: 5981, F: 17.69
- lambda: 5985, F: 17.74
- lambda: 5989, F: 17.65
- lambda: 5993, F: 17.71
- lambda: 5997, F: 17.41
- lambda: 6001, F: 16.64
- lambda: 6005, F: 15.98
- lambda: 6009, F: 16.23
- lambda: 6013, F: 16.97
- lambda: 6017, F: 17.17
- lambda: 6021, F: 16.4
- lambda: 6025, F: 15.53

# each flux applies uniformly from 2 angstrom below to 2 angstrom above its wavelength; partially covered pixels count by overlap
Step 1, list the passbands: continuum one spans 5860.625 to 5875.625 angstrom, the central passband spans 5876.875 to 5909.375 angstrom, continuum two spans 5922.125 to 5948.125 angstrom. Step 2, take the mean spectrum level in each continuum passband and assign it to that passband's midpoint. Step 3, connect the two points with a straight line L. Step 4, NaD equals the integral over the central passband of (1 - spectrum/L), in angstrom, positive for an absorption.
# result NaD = 1.53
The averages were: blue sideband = 17.1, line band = 16.2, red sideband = 17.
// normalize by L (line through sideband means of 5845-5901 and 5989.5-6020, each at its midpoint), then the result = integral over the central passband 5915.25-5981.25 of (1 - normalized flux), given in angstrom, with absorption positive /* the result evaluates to -0.8 angstrom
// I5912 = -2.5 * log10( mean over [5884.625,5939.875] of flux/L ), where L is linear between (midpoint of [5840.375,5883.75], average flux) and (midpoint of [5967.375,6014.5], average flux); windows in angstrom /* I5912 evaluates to 0.03 mag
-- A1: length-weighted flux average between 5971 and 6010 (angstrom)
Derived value 17.2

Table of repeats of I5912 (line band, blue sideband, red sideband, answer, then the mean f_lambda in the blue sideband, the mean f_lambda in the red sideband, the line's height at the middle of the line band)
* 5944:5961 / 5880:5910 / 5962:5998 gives 0.03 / 16.1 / 17.4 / 17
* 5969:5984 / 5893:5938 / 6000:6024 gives -0.06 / 16.6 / 16.5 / 16.6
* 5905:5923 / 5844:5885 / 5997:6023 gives 0.03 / 16.7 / 16.6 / 16.7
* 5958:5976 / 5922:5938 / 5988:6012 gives 0.00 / 17.3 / 16.9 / 17.1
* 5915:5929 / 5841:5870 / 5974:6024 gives 0.01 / 16.4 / 17.1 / 16.7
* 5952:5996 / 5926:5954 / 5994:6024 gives -0.03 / 16.8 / 16.7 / 16.8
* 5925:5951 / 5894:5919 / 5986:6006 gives -0.02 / 16.4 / 17.2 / 16.6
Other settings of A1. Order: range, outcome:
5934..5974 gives 16.8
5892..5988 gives 16.8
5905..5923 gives 16.3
